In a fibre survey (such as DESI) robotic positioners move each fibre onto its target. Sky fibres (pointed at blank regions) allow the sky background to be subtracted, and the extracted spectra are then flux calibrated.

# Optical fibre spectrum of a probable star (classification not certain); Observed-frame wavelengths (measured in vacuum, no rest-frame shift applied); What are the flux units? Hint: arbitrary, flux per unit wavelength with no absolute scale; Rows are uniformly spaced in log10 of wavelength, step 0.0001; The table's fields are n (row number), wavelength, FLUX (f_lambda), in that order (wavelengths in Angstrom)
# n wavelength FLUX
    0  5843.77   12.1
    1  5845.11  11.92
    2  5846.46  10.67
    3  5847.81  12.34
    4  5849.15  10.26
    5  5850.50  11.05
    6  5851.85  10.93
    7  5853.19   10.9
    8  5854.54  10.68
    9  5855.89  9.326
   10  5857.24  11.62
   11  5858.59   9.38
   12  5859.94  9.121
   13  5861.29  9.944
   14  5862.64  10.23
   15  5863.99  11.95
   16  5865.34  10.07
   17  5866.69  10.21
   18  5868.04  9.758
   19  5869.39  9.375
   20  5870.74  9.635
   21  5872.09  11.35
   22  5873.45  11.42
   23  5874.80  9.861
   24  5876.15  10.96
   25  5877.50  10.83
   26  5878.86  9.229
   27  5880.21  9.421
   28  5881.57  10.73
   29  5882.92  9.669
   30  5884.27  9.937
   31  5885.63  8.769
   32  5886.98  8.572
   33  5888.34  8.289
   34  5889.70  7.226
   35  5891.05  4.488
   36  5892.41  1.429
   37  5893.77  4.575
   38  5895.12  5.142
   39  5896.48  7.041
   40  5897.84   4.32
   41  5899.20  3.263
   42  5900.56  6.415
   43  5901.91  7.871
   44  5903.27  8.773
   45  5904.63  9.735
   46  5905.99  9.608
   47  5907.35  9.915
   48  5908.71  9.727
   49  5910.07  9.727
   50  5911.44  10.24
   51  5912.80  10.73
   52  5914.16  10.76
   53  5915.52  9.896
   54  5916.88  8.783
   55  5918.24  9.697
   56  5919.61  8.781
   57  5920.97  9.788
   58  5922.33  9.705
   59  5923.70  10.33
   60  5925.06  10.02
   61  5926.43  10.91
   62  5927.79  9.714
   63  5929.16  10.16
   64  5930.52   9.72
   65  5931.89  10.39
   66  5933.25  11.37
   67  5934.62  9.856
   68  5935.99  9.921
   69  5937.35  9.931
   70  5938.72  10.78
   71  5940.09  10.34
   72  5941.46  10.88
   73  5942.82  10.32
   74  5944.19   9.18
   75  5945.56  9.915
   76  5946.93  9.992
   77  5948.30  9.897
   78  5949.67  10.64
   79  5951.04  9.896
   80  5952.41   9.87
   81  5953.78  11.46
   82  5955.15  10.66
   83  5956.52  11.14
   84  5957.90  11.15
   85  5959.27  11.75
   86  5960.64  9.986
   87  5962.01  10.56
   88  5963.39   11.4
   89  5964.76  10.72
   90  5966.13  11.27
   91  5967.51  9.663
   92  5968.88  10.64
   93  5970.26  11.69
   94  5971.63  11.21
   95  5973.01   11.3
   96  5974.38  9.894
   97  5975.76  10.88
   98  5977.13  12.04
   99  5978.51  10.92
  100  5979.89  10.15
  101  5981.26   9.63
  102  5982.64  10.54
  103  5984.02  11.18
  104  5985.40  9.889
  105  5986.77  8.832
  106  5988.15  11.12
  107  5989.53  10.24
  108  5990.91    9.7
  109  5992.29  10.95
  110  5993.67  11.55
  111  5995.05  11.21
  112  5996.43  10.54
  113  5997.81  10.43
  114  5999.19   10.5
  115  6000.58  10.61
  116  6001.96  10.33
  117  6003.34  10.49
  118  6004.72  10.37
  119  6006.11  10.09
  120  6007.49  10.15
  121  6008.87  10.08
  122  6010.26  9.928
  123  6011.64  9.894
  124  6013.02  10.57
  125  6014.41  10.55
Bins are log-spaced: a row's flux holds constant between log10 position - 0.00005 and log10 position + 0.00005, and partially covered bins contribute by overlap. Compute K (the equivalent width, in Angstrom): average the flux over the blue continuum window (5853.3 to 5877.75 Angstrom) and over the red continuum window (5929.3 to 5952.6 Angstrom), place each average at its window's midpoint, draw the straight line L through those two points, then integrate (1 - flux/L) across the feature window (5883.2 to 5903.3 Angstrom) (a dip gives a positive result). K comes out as 7.59 Angstrom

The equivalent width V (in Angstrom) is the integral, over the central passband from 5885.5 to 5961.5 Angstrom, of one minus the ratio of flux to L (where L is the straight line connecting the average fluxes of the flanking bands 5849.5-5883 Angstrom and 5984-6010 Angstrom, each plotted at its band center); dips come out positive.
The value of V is 8.6 Angstrom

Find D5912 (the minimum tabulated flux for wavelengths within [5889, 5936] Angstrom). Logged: 1.429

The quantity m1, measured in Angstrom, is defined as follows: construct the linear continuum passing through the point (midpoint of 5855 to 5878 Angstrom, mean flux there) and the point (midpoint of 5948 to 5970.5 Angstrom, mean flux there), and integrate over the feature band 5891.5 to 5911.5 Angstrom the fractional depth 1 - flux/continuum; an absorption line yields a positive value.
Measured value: 6.5 Angstrom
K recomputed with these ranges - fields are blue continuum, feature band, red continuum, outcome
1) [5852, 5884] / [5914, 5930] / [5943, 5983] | 0.94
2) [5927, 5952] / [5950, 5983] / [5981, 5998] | -1.41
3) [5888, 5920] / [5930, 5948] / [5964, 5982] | -1.78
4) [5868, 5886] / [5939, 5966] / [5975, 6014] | -0.53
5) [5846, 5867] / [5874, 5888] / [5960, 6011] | 1.03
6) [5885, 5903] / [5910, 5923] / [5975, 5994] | -4.92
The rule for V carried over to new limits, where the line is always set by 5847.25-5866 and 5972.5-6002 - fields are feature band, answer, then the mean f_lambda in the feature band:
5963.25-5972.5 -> -0.31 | 10.9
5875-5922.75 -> 9.70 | 8.41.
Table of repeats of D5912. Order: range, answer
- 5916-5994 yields 8.781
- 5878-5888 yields 8.572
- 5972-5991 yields 8.832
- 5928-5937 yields 9.72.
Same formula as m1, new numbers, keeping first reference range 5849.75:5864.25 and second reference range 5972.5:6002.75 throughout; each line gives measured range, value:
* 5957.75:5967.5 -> -0.32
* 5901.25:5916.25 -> 1.07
